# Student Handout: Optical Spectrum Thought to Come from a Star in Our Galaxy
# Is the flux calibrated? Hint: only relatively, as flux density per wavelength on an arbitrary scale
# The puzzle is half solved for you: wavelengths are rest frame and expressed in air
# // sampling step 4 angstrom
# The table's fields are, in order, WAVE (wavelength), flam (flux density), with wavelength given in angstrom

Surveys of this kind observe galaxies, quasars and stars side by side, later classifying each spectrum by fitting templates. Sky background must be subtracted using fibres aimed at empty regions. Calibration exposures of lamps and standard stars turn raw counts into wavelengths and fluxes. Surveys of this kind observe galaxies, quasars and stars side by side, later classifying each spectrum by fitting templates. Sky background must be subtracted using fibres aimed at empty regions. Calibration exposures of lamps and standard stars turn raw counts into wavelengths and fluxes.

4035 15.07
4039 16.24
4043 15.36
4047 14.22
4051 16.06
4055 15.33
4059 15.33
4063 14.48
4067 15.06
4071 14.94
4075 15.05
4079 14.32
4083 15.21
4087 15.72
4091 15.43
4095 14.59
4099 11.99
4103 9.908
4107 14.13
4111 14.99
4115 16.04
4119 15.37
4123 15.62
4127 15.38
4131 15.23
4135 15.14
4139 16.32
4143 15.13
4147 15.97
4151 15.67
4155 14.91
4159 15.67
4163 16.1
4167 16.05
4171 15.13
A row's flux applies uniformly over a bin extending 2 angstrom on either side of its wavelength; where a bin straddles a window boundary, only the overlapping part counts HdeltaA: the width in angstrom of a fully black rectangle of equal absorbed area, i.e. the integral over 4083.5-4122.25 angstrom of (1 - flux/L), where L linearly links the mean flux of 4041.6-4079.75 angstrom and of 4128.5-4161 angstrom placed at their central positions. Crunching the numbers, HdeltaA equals 2.40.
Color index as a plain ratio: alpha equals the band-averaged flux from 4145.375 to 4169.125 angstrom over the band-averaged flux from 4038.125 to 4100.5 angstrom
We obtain 1.05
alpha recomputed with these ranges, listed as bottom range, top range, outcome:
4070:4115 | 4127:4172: 1.09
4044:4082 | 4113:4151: 1.04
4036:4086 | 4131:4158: 1.02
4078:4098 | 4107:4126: 1.03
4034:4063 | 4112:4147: 1.01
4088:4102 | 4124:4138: 1.11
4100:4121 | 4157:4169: 1.14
